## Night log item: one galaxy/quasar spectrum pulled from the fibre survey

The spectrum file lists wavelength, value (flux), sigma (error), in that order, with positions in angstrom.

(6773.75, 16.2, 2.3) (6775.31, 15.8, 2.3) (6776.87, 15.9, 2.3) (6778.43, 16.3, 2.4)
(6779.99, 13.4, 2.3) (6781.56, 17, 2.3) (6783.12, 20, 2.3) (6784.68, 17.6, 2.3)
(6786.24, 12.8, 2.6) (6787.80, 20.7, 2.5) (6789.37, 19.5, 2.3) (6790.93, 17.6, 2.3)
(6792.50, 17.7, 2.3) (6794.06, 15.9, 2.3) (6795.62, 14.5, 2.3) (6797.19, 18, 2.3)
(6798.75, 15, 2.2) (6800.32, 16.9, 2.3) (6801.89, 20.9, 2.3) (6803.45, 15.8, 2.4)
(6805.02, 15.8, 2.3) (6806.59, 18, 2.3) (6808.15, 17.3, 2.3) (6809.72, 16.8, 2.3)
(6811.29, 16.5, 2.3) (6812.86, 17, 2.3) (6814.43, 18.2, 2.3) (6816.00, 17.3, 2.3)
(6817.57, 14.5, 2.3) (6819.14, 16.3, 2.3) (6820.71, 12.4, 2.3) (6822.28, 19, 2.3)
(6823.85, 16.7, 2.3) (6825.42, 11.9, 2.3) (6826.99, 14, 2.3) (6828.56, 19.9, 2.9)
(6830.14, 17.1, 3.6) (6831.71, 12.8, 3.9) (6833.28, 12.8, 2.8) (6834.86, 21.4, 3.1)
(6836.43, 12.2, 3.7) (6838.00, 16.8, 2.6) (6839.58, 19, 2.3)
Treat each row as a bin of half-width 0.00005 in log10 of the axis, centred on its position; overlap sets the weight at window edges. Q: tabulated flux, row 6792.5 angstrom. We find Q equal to 17.7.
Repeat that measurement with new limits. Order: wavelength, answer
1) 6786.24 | 12.8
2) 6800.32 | 16.9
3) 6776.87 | 15.9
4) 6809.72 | 16.8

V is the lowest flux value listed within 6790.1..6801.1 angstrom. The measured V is 14.5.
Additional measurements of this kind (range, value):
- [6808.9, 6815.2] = 16.5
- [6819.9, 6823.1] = 12.4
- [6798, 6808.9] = 15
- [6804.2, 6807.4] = 15.8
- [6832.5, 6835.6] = 12.8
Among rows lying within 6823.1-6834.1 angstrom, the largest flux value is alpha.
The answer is 19.9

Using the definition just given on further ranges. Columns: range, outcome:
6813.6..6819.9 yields 18.2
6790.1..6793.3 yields 17.7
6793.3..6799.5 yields 18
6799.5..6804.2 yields 20.9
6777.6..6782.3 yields 17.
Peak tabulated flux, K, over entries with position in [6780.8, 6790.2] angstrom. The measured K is 20.7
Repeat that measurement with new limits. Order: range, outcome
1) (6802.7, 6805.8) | 15.8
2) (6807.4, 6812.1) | 17.3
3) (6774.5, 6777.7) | 15.9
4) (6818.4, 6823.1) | 19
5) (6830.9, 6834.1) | 12.8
